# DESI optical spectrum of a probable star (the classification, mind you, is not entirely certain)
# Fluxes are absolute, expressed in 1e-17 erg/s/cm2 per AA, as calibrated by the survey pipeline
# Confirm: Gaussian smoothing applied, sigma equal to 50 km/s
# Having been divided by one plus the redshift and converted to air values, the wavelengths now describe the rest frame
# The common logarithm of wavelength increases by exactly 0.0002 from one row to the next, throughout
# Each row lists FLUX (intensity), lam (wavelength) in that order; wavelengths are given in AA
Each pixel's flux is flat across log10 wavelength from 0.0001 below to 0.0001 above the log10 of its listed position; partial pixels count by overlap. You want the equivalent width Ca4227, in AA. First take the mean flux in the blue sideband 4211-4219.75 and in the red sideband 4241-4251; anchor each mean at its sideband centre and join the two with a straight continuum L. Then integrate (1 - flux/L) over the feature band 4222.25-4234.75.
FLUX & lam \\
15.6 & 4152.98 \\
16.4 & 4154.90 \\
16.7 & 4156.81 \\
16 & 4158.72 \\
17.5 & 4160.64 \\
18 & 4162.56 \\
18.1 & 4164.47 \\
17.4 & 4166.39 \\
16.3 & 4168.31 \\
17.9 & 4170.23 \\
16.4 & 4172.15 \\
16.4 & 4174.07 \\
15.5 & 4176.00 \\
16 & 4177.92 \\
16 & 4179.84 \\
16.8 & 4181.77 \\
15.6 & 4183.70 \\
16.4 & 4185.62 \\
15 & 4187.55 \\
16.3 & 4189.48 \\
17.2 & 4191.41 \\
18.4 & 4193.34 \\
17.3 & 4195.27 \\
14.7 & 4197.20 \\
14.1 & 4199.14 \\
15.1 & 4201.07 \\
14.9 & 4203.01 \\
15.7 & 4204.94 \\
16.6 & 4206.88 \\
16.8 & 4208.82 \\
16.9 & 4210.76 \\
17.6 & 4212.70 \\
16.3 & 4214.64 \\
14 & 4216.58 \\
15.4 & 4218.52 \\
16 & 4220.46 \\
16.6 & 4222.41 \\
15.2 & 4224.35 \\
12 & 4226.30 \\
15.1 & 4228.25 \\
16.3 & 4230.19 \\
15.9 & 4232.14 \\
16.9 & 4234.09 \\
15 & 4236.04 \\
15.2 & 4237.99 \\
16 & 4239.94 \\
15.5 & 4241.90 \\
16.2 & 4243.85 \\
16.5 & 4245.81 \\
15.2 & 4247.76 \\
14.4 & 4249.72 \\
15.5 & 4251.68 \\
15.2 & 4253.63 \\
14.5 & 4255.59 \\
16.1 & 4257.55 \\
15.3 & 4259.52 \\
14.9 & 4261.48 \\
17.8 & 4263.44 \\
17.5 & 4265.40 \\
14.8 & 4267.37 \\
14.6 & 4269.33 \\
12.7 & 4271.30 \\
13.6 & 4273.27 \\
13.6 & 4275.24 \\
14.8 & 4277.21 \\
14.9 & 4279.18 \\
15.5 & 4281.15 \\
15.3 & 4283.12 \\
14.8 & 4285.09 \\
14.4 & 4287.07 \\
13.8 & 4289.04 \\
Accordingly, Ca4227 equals 0.4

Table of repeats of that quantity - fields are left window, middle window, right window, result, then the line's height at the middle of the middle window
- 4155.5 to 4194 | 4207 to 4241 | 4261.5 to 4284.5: 0.22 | 15.8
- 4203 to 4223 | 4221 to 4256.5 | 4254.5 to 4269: 1.18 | 15.9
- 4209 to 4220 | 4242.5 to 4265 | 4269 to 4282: -1.17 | 14.9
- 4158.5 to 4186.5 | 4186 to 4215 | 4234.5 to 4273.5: 0.09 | 16.2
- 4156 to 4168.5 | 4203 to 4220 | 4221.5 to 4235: -0.23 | 15.9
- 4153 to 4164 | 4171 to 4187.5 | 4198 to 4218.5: 0.31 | 16.4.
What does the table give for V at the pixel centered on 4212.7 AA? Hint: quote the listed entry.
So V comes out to 17.6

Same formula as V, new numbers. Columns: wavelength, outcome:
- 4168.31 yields 16.3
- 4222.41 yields 16.6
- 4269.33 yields 14.6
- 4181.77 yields 16.8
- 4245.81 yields 16.5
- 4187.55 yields 15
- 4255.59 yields 14.5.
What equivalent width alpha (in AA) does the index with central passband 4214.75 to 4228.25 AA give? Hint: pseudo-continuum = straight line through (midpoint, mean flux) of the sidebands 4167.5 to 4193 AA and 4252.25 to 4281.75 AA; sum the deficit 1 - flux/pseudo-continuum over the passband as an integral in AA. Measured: 0.6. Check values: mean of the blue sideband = 16.3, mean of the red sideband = 15.1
